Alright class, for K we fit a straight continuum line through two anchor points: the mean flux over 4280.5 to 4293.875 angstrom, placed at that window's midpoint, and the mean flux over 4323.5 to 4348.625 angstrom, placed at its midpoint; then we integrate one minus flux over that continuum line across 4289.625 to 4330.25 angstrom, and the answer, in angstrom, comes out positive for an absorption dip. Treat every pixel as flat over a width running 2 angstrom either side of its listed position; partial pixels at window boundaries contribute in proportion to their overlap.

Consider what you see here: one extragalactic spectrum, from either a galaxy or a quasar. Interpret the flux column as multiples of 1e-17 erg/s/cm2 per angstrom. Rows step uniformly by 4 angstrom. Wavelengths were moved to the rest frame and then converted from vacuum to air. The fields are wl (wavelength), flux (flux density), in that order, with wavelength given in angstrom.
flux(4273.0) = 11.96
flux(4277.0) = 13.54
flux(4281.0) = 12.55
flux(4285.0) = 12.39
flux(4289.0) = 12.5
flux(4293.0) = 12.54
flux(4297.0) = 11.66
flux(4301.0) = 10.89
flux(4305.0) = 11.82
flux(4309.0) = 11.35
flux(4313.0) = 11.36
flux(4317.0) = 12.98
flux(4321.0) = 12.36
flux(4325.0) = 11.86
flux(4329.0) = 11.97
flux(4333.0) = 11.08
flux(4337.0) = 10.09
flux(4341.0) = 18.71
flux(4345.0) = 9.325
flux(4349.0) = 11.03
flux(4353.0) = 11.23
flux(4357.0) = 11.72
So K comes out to 1.3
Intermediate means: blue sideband 12.5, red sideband 12.1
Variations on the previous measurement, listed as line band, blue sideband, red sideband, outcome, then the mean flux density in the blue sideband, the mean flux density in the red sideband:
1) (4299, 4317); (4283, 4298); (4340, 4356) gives 1.1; 12.3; 12.1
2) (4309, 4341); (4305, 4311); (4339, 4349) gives 0.8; 11.5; 13.4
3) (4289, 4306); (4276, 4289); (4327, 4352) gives 1.0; 12.7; 12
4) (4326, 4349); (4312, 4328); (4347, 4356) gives -1.0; 12.2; 11.2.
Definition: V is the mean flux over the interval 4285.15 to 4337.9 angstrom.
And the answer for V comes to 11.8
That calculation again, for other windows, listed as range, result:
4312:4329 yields 12.2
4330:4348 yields 12.2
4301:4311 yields 11.4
